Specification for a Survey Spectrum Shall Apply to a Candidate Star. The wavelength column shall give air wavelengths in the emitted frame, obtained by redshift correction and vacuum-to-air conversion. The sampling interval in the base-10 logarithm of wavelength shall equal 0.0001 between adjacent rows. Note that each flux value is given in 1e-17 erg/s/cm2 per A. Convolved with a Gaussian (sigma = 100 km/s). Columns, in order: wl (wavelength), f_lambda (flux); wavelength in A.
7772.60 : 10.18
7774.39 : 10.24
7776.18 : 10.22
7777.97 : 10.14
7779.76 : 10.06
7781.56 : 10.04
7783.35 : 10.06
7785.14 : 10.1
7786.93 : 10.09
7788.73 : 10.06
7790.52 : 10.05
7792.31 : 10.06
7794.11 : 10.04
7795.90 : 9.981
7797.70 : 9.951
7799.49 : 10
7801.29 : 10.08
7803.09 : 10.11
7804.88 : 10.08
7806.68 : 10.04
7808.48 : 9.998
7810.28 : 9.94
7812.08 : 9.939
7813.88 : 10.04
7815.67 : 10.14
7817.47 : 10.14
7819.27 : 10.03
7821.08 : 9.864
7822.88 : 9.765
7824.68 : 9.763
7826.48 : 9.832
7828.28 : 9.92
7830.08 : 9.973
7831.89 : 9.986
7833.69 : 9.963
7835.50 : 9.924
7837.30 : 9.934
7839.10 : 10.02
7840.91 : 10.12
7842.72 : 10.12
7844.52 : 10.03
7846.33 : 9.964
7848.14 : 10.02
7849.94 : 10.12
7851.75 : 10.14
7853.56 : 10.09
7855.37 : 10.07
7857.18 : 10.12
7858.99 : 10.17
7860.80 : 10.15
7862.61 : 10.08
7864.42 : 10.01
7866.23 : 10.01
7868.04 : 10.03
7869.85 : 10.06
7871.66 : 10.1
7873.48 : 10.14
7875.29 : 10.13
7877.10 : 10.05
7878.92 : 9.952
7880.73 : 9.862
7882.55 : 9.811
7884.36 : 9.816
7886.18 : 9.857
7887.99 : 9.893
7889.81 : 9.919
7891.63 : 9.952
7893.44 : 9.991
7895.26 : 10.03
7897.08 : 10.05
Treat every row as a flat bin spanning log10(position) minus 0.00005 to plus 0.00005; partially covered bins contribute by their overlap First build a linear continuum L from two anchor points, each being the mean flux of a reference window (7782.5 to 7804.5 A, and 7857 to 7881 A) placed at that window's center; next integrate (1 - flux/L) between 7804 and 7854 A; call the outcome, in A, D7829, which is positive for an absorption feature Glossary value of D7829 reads 0.3 A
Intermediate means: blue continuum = 10.1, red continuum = 10.1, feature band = 9.99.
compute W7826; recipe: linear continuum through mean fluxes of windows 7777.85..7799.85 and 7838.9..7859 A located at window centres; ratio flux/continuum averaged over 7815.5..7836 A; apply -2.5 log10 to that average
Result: 0.015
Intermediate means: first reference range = 10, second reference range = 10.1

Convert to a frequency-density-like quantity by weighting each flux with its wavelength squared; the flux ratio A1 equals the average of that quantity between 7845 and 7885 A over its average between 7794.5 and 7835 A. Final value 1.02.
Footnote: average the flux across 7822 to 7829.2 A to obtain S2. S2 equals 9.83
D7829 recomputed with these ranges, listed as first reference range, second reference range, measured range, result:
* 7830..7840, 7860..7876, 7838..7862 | -0.2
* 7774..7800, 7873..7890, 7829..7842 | 0.0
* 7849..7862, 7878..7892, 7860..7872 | 0.0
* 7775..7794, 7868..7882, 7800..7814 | 0.1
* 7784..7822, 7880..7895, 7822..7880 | -0.4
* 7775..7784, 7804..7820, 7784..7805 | 0.1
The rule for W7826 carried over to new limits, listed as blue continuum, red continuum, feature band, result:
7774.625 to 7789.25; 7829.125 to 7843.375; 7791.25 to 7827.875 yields 0.01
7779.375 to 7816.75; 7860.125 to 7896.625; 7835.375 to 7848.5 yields 0.00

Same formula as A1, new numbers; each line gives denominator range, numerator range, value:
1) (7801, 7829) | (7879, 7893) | 1.01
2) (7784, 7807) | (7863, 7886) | 1.01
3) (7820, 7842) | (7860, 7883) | 1.02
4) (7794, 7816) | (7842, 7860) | 1.02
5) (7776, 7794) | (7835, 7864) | 1.02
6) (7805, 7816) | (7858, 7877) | 1.02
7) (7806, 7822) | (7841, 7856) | 1.01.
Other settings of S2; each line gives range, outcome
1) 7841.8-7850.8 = 10.1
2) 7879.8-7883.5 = 9.85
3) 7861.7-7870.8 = 10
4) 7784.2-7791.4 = 10.1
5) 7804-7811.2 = 10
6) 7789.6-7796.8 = 10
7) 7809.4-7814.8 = 9.99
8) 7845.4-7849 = 9.97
